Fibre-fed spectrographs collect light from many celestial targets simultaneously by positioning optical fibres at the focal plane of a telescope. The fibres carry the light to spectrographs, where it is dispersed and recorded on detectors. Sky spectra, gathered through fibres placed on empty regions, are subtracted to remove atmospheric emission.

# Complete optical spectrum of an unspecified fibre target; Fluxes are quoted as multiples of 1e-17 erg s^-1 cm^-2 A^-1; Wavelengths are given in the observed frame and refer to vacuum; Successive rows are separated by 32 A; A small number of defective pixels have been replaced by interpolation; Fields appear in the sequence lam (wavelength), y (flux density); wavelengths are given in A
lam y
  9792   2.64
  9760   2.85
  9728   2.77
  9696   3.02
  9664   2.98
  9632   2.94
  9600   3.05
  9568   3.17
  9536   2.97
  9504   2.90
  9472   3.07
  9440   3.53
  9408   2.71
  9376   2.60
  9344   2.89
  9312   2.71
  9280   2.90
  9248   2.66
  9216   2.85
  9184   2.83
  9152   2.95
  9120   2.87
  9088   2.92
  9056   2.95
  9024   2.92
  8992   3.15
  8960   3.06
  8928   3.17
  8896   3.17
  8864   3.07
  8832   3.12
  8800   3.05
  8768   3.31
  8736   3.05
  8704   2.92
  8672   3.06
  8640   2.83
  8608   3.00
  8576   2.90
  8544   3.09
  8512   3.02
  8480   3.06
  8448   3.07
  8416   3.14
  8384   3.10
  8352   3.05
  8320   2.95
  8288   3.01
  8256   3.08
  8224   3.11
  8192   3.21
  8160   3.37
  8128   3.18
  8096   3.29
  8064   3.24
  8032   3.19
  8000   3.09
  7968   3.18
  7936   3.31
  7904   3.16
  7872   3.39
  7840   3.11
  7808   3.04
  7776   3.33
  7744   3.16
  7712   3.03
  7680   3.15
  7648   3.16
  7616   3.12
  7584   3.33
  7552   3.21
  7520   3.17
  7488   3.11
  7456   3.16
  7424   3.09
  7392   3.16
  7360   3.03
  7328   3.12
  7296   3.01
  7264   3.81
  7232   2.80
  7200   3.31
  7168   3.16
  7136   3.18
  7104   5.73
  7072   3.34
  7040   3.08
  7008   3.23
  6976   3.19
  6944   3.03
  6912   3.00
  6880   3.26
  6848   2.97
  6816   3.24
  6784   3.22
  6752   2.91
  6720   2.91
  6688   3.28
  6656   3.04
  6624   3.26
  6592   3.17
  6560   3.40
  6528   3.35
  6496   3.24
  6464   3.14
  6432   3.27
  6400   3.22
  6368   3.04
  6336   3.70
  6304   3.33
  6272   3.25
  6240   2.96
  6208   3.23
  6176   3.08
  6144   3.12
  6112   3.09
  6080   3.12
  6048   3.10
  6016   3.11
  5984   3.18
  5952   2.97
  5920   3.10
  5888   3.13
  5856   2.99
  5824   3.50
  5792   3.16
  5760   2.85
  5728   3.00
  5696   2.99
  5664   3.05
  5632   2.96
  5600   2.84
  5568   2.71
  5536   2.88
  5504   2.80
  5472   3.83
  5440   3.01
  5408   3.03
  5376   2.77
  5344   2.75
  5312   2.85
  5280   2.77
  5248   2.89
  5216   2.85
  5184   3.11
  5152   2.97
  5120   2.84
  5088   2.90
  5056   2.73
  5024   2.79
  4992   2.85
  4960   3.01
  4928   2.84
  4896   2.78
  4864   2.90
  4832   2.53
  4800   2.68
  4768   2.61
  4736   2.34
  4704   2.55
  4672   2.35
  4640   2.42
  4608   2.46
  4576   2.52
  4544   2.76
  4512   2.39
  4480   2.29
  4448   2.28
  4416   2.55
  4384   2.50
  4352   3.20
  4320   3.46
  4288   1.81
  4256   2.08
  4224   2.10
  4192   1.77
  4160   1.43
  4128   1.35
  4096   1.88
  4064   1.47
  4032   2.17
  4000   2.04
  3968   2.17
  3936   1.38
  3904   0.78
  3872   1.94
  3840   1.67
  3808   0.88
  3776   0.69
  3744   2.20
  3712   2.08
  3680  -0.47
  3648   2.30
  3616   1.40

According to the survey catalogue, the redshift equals 0.081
